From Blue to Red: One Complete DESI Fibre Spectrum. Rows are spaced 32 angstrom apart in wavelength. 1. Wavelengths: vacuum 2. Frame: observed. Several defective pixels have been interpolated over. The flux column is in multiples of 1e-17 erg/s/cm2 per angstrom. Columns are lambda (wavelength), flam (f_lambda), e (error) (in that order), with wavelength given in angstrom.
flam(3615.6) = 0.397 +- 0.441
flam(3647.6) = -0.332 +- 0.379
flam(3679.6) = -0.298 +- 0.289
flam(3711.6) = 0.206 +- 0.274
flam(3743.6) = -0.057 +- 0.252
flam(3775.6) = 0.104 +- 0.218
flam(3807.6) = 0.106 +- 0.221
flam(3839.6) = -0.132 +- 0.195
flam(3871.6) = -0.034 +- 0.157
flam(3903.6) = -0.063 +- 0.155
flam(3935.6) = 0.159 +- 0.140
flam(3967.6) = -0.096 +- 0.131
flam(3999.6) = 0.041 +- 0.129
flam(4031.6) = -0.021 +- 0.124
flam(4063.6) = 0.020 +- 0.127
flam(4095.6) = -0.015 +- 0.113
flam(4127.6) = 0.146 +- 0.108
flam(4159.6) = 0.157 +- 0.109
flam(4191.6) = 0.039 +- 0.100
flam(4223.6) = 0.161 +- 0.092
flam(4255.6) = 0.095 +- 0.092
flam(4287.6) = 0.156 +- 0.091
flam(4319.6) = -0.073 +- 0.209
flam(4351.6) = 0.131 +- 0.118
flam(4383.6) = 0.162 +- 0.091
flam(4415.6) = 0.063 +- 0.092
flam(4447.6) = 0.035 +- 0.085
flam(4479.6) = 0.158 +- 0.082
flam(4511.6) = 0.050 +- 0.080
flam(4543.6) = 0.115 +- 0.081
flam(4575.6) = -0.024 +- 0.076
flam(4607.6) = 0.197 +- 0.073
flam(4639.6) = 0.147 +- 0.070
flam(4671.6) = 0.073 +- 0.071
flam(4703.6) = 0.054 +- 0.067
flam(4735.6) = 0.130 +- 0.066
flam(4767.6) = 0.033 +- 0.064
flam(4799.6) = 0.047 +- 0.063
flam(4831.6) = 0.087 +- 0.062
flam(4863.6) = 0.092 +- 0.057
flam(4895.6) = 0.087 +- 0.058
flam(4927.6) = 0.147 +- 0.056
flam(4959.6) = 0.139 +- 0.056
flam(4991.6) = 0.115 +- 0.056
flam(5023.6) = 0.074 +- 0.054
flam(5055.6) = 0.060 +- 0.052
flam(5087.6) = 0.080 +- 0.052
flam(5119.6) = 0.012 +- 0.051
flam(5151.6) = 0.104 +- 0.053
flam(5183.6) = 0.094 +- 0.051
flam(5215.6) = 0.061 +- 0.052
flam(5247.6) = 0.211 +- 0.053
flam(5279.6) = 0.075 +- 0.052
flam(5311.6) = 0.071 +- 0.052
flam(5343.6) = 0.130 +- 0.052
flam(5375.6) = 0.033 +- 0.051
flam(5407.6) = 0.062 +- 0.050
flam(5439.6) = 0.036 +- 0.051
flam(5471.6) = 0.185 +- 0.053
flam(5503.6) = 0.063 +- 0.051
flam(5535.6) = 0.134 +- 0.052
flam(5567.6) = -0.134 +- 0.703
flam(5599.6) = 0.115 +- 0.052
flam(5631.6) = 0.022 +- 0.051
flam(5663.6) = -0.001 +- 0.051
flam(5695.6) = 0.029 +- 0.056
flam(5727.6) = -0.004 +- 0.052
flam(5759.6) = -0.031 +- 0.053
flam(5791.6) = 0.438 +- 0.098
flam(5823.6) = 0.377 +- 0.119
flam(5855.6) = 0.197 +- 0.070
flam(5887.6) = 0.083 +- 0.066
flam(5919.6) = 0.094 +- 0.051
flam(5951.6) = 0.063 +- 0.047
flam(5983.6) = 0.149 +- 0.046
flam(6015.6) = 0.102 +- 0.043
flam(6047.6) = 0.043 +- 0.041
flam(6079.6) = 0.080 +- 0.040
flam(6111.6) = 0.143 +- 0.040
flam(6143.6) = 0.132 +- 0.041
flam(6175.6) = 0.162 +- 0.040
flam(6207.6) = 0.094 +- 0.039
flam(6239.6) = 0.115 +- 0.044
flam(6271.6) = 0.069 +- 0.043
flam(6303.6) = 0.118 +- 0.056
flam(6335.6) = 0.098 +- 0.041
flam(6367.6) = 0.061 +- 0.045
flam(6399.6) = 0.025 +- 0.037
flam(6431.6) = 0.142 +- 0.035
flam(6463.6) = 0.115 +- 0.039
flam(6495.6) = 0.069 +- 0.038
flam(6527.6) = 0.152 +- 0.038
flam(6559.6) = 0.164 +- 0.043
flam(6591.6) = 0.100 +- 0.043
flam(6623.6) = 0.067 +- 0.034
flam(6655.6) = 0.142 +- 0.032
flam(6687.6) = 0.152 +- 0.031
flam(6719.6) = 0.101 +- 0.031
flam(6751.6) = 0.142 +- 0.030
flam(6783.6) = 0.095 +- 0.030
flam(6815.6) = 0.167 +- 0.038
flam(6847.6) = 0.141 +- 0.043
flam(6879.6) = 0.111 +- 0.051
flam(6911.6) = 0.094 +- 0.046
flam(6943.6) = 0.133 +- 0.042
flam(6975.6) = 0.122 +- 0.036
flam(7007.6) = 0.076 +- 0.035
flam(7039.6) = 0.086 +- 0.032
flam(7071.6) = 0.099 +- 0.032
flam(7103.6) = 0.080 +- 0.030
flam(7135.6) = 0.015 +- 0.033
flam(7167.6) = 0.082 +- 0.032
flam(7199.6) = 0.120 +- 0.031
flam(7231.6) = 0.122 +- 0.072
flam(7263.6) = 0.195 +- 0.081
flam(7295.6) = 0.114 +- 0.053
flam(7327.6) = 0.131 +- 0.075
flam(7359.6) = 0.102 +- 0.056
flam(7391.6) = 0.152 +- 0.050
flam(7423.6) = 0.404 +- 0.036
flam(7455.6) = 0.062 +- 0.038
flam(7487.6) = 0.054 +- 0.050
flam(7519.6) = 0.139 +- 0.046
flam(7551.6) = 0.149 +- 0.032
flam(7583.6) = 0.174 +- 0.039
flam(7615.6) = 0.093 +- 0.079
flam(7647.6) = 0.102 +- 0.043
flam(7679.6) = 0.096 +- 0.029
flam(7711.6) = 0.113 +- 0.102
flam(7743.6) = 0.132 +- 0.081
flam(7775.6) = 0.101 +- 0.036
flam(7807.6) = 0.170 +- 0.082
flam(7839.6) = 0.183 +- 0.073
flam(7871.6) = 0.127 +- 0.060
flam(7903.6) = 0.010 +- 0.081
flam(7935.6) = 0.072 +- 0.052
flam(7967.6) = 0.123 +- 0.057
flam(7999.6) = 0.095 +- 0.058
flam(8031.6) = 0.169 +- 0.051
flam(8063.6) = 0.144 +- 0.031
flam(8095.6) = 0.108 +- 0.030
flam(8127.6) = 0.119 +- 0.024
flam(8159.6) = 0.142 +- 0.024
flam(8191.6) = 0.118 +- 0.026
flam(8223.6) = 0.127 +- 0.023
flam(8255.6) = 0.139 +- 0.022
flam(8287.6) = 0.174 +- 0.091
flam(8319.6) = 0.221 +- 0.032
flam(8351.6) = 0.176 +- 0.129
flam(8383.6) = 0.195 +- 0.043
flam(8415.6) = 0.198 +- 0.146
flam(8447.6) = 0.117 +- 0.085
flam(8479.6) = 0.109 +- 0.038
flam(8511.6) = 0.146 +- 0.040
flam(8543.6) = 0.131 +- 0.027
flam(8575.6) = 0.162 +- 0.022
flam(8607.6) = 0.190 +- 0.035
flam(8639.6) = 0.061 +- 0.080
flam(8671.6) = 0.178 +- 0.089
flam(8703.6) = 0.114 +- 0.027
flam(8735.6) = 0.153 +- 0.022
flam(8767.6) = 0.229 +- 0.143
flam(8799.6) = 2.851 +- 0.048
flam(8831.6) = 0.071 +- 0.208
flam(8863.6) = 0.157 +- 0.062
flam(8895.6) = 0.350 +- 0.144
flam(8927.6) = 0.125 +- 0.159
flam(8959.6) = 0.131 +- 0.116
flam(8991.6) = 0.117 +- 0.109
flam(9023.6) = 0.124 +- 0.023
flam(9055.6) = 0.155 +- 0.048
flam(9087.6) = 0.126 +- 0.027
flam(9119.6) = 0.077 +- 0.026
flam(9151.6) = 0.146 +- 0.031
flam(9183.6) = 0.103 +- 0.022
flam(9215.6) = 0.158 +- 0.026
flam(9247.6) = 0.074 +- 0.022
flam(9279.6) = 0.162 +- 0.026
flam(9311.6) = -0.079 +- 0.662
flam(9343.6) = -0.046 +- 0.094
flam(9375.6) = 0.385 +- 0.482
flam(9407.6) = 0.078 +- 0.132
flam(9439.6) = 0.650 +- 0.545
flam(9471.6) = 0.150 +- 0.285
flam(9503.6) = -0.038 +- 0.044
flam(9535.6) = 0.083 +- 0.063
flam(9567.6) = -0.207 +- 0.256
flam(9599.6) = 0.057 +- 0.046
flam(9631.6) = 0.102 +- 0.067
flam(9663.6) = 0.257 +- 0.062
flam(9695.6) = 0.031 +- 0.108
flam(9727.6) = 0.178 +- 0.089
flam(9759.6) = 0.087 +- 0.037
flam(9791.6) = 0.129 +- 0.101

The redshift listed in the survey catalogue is 0.99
